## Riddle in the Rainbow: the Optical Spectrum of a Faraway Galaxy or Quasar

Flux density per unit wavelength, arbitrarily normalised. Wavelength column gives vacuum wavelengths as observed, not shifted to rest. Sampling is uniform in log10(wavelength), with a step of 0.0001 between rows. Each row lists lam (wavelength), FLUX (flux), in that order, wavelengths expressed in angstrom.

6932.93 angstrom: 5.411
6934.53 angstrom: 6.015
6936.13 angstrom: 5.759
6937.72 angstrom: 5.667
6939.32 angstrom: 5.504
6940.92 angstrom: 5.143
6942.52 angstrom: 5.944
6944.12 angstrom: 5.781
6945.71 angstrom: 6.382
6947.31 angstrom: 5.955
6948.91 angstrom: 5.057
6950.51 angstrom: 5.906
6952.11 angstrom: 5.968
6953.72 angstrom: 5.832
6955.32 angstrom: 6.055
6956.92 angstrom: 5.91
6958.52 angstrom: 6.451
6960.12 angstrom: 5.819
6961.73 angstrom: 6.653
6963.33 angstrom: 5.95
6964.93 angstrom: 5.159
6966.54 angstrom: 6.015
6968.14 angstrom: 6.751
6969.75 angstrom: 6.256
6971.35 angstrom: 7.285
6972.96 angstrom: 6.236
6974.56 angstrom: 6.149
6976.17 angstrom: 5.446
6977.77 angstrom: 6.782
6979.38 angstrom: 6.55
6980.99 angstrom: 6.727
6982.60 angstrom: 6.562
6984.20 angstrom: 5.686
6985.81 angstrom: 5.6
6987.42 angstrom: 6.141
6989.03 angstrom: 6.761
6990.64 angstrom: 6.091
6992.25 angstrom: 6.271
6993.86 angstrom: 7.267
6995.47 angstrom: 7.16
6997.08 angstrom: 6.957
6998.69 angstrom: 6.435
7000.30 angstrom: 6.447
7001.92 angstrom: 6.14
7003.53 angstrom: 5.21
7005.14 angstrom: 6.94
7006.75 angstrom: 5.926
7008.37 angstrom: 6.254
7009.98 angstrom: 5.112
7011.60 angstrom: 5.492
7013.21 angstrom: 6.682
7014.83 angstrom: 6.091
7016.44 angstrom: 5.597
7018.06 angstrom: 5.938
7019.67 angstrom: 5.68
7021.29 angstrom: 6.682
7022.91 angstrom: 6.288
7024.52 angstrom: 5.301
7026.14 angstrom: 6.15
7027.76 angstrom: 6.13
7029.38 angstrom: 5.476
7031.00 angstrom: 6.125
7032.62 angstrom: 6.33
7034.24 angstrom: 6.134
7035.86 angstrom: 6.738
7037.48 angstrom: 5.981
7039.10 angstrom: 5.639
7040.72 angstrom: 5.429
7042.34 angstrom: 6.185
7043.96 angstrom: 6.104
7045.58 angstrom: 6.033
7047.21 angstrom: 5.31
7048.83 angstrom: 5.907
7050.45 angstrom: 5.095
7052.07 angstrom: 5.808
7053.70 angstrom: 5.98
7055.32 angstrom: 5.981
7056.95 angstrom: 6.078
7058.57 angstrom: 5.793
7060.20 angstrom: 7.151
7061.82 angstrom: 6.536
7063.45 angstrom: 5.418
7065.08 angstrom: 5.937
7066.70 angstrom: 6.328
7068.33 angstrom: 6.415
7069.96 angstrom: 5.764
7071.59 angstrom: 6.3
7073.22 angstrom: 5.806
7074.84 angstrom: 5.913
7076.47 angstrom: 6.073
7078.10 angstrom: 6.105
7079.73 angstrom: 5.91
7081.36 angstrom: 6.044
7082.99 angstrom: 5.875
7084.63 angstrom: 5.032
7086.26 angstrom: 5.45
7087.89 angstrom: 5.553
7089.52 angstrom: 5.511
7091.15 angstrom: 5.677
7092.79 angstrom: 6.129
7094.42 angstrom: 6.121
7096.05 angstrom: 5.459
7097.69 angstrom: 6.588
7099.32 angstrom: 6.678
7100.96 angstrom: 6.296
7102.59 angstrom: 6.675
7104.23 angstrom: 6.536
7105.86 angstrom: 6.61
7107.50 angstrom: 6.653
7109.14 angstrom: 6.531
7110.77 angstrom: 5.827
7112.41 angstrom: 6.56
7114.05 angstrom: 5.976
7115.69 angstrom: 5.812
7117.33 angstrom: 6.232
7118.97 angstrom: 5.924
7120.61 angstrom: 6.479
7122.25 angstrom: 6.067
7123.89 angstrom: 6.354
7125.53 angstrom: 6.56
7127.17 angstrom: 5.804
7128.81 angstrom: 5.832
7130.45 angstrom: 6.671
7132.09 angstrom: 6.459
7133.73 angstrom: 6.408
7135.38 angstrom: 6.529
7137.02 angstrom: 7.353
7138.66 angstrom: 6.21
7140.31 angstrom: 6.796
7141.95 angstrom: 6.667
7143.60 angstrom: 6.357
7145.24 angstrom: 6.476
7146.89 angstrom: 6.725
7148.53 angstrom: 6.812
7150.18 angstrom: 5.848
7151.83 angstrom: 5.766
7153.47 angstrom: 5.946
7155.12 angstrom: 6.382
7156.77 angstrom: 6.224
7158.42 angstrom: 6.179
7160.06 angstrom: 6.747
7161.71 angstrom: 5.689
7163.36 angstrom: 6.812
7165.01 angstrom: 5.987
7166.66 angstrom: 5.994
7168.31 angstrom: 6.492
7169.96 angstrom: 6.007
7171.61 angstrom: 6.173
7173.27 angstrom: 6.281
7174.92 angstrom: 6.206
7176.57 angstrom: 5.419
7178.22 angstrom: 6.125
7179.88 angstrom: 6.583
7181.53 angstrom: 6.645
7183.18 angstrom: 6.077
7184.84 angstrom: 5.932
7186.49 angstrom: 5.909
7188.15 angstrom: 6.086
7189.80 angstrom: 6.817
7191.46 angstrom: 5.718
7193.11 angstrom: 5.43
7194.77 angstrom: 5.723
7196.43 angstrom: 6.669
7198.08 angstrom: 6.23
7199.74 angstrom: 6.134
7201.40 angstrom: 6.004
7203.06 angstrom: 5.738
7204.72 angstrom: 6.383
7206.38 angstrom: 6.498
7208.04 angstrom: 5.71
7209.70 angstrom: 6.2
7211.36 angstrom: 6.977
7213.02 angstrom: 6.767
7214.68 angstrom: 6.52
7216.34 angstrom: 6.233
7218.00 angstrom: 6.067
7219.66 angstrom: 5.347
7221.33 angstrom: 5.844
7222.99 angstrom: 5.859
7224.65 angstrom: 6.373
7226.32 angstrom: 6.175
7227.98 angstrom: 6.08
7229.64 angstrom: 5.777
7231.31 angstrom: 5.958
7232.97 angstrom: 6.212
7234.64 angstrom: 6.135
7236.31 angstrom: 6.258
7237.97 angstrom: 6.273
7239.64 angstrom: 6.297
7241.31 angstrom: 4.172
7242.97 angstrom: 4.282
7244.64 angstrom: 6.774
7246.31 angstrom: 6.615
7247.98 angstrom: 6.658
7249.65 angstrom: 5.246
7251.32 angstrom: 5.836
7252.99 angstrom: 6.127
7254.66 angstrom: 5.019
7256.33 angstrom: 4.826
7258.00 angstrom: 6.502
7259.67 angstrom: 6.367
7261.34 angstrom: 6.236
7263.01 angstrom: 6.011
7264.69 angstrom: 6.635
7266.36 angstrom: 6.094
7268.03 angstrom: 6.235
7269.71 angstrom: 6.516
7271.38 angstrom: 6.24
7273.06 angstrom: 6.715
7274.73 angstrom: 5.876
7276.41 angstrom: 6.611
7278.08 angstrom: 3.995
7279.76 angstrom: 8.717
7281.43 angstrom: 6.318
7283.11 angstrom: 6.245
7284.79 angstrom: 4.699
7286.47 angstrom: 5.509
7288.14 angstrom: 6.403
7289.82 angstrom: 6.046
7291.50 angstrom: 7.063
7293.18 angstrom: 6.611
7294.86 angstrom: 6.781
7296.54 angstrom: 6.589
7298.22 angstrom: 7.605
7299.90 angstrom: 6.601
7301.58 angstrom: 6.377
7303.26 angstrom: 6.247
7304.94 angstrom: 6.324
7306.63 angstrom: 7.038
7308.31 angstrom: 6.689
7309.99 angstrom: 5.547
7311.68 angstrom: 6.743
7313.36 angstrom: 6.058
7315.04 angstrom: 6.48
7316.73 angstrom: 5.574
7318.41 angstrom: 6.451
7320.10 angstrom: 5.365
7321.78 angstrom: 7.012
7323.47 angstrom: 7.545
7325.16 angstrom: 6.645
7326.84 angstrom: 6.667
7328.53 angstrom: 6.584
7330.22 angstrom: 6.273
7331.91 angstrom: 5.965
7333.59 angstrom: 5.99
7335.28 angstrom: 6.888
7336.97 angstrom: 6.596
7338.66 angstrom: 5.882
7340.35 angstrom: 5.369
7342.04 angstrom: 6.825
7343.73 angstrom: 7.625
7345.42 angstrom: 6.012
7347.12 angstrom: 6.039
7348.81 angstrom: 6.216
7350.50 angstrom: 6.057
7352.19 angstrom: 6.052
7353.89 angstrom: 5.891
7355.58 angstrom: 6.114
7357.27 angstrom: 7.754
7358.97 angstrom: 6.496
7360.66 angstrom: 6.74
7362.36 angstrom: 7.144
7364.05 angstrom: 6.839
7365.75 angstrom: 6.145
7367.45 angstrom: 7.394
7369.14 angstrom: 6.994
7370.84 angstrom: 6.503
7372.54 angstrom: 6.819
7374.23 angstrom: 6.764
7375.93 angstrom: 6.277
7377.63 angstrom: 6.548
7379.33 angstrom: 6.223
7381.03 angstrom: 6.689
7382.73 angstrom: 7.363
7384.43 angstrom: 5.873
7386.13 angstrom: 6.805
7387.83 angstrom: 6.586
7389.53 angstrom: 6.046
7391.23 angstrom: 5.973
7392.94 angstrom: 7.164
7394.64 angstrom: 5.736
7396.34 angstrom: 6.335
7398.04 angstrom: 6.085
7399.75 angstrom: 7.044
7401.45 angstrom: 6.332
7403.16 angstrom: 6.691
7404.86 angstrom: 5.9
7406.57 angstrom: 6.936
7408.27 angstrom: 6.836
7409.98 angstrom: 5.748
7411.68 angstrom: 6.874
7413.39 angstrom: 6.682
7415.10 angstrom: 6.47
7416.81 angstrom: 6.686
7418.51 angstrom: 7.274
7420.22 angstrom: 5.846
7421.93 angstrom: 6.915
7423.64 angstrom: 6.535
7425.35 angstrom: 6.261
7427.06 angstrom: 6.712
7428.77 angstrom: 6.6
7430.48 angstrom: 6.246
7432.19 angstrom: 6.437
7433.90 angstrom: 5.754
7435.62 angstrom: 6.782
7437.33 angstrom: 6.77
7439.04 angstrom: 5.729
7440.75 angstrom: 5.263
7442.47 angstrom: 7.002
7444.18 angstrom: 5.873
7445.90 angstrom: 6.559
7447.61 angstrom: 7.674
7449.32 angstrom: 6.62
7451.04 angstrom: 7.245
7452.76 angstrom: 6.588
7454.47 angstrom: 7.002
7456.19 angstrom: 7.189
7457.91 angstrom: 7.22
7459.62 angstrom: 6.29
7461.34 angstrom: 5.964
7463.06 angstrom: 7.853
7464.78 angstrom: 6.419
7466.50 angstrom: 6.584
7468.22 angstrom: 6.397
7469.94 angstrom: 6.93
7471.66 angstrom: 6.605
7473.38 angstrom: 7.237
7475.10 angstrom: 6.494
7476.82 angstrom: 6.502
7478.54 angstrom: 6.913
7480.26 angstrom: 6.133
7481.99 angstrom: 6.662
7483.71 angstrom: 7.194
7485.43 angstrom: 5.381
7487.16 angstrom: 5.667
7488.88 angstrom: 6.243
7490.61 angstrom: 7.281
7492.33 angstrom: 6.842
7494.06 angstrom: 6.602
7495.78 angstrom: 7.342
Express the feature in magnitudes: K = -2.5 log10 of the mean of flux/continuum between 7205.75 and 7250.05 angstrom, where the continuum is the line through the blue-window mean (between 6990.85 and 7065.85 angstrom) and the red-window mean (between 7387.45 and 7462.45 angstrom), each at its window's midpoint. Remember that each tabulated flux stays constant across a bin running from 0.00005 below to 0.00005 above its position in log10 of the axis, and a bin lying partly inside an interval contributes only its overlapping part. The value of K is 0.04 mag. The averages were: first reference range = 6.07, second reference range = 6.51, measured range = 6.05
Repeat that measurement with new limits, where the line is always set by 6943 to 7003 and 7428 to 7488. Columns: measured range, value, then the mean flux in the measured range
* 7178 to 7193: 0.03 mag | 6.18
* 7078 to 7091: 0.12 mag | 5.66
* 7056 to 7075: 0.03 mag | 6.13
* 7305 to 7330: 0.00 mag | 6.45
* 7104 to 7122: 0.01 mag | 6.27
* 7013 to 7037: 0.03 mag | 6.07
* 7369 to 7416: 0.00 mag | 6.5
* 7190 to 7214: 0.04 mag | 6.17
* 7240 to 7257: 0.15 mag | 5.58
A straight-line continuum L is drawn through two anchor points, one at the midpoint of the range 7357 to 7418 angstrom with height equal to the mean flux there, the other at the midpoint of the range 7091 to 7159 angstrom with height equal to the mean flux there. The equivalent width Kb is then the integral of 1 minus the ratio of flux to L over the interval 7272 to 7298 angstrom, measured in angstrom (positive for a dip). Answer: 0.7 angstrom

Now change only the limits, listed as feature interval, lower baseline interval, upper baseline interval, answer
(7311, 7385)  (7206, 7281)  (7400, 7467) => -1.56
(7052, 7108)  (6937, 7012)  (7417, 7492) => 1.48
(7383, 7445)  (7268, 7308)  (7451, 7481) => 2.07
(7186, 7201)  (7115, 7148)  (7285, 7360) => 0.74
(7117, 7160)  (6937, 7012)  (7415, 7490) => -0.55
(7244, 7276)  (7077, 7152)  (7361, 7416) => 1.32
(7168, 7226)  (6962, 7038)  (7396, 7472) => 2.03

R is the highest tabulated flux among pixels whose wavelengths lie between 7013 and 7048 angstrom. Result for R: 6.738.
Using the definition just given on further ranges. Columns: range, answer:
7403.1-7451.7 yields 7.674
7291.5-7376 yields 7.754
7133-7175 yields 7.353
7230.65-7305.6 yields 8.717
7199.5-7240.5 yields 6.977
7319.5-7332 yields 7.545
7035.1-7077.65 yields 7.151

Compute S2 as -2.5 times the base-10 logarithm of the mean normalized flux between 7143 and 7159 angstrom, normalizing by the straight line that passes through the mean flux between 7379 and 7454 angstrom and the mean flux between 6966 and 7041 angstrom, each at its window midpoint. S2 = 0.01 mag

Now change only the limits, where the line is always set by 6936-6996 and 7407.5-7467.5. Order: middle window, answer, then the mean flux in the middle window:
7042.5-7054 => 0.080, 5.76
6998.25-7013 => 0.027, 6.01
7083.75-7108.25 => 0.033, 6.06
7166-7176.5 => 0.032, 6.14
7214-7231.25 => 0.062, 6.02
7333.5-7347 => 0.015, 6.4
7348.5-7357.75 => 0.034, 6.3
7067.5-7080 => 0.033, 6.04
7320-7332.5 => -0.018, 6.58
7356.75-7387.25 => -0.034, 6.73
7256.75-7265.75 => 0.023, 6.27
